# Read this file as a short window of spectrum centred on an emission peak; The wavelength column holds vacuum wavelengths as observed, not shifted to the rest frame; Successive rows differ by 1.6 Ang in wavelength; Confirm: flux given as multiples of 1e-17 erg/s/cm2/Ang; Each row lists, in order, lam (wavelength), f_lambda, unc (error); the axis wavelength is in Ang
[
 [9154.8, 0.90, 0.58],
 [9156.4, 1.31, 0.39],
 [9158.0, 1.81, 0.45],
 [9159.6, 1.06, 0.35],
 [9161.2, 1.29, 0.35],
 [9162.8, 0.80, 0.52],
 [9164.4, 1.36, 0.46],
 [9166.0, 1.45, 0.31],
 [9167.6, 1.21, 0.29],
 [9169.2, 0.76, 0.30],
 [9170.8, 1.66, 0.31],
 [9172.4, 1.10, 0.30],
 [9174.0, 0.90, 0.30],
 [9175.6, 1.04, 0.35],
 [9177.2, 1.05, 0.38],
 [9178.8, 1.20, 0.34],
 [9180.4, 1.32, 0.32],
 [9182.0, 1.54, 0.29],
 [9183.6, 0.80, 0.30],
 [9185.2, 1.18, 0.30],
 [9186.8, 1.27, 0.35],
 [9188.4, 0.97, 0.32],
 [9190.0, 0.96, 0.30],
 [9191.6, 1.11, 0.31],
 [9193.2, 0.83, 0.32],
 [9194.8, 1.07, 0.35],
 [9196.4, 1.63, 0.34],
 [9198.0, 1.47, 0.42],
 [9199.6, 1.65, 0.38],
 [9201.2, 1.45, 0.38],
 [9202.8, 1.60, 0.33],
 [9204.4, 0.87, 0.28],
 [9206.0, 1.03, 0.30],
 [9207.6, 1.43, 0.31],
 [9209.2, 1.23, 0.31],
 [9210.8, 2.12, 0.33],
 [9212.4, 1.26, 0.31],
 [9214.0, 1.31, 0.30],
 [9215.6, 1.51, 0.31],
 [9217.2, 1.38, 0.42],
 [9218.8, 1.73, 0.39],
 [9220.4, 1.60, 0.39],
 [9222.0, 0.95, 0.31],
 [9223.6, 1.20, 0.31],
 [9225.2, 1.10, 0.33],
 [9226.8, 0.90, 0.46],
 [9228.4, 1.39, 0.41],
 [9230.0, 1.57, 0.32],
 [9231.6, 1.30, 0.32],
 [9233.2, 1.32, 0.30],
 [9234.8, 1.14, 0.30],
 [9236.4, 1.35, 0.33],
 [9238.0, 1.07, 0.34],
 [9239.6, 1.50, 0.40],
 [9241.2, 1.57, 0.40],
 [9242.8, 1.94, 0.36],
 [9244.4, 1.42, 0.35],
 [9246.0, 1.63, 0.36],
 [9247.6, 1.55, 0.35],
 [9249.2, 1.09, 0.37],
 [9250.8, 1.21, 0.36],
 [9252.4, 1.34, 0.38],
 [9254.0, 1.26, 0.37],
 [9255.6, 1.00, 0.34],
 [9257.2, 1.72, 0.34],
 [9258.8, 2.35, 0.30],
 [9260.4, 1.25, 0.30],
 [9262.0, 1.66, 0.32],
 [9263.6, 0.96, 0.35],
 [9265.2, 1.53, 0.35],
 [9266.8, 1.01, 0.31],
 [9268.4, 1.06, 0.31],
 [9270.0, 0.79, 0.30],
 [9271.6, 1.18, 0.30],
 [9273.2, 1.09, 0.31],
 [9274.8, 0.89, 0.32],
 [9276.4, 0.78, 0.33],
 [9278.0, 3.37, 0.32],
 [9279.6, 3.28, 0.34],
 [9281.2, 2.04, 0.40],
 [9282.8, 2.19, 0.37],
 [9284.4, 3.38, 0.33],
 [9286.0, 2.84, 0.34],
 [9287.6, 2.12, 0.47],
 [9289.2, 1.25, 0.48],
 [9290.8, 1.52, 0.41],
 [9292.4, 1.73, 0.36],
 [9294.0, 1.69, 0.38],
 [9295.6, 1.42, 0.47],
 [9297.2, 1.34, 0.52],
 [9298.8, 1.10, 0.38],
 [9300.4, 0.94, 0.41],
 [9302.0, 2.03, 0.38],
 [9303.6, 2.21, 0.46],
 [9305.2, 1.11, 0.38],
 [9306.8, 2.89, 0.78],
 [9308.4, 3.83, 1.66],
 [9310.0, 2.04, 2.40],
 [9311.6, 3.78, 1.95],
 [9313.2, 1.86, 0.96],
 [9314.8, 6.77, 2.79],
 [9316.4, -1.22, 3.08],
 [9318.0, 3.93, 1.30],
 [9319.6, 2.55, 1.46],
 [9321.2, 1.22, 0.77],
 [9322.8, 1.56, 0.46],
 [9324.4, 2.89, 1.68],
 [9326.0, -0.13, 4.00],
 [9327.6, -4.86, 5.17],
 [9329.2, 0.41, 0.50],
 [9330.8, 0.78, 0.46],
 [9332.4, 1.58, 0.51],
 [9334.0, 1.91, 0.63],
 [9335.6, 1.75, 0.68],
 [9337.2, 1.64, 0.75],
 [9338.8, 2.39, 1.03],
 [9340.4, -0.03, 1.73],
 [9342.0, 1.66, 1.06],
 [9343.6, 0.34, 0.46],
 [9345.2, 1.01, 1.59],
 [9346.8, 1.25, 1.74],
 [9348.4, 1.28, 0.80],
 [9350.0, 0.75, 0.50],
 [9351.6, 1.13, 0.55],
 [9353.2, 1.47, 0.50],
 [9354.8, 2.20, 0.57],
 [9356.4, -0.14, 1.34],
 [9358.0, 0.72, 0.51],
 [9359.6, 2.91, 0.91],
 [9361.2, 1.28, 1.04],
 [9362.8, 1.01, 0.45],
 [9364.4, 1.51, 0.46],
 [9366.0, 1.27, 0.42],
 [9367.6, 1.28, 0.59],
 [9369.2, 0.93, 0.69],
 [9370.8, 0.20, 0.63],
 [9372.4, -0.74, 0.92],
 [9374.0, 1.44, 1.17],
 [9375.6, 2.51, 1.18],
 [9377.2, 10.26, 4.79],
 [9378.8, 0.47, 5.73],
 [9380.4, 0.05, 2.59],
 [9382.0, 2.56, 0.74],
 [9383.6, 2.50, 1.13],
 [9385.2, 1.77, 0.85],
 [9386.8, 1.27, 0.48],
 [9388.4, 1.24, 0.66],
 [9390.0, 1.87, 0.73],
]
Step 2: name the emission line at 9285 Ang Halpha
